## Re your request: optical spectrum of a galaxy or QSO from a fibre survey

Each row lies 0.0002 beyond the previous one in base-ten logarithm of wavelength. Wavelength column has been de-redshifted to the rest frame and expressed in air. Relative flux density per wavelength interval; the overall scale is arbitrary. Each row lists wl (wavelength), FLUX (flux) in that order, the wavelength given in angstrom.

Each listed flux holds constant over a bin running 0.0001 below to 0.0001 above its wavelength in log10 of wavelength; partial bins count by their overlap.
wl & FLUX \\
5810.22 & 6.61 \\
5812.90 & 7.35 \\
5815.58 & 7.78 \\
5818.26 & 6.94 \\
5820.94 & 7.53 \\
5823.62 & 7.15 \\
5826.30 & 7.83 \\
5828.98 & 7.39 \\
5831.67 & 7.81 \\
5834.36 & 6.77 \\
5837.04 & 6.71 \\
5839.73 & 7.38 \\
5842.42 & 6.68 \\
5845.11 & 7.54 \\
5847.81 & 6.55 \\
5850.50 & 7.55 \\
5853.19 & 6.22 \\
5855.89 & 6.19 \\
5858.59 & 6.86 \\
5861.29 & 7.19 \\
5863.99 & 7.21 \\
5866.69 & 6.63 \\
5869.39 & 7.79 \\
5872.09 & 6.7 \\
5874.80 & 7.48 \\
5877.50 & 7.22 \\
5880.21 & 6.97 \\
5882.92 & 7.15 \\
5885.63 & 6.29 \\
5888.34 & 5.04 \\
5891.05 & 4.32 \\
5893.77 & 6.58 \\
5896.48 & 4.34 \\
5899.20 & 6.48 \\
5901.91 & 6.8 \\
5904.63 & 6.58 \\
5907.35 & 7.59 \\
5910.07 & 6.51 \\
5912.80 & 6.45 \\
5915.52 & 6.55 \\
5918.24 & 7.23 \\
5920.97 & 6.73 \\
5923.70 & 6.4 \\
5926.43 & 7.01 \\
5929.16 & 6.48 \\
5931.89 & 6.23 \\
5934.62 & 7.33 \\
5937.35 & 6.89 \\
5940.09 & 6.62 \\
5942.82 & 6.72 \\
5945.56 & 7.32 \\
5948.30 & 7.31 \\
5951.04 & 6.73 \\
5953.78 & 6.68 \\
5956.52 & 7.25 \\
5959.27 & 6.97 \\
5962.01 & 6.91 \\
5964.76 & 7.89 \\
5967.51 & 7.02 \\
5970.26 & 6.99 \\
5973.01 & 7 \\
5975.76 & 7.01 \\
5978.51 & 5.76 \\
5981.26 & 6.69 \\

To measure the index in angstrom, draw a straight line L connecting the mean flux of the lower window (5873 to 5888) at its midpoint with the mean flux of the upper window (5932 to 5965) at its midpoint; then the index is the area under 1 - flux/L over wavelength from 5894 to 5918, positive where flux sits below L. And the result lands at 1.6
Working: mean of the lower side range 6.88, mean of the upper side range 6.99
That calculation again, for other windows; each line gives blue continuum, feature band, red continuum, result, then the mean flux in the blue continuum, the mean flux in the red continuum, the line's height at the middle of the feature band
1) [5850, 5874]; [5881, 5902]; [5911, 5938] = 3.01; 6.92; 6.72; 6.83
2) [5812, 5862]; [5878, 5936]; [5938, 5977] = 5.11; 7.12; 7.03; 7.07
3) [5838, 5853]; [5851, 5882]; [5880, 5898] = -2.74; 7.06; 5.74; 6.42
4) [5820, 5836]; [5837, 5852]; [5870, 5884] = 0.45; 7.4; 7.14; 7.31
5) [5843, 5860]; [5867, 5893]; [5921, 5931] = 0.72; 6.81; 6.62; 6.74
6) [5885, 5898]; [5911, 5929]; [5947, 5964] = -1.98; 5.27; 7.01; 6.04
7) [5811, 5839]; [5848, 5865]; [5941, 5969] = 0.97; 7.31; 7.07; 7.25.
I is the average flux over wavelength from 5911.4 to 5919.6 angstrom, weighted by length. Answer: 6.74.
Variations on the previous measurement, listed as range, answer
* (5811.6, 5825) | 7.35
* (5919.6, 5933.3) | 6.57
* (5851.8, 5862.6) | 6.62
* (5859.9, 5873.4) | 7.11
